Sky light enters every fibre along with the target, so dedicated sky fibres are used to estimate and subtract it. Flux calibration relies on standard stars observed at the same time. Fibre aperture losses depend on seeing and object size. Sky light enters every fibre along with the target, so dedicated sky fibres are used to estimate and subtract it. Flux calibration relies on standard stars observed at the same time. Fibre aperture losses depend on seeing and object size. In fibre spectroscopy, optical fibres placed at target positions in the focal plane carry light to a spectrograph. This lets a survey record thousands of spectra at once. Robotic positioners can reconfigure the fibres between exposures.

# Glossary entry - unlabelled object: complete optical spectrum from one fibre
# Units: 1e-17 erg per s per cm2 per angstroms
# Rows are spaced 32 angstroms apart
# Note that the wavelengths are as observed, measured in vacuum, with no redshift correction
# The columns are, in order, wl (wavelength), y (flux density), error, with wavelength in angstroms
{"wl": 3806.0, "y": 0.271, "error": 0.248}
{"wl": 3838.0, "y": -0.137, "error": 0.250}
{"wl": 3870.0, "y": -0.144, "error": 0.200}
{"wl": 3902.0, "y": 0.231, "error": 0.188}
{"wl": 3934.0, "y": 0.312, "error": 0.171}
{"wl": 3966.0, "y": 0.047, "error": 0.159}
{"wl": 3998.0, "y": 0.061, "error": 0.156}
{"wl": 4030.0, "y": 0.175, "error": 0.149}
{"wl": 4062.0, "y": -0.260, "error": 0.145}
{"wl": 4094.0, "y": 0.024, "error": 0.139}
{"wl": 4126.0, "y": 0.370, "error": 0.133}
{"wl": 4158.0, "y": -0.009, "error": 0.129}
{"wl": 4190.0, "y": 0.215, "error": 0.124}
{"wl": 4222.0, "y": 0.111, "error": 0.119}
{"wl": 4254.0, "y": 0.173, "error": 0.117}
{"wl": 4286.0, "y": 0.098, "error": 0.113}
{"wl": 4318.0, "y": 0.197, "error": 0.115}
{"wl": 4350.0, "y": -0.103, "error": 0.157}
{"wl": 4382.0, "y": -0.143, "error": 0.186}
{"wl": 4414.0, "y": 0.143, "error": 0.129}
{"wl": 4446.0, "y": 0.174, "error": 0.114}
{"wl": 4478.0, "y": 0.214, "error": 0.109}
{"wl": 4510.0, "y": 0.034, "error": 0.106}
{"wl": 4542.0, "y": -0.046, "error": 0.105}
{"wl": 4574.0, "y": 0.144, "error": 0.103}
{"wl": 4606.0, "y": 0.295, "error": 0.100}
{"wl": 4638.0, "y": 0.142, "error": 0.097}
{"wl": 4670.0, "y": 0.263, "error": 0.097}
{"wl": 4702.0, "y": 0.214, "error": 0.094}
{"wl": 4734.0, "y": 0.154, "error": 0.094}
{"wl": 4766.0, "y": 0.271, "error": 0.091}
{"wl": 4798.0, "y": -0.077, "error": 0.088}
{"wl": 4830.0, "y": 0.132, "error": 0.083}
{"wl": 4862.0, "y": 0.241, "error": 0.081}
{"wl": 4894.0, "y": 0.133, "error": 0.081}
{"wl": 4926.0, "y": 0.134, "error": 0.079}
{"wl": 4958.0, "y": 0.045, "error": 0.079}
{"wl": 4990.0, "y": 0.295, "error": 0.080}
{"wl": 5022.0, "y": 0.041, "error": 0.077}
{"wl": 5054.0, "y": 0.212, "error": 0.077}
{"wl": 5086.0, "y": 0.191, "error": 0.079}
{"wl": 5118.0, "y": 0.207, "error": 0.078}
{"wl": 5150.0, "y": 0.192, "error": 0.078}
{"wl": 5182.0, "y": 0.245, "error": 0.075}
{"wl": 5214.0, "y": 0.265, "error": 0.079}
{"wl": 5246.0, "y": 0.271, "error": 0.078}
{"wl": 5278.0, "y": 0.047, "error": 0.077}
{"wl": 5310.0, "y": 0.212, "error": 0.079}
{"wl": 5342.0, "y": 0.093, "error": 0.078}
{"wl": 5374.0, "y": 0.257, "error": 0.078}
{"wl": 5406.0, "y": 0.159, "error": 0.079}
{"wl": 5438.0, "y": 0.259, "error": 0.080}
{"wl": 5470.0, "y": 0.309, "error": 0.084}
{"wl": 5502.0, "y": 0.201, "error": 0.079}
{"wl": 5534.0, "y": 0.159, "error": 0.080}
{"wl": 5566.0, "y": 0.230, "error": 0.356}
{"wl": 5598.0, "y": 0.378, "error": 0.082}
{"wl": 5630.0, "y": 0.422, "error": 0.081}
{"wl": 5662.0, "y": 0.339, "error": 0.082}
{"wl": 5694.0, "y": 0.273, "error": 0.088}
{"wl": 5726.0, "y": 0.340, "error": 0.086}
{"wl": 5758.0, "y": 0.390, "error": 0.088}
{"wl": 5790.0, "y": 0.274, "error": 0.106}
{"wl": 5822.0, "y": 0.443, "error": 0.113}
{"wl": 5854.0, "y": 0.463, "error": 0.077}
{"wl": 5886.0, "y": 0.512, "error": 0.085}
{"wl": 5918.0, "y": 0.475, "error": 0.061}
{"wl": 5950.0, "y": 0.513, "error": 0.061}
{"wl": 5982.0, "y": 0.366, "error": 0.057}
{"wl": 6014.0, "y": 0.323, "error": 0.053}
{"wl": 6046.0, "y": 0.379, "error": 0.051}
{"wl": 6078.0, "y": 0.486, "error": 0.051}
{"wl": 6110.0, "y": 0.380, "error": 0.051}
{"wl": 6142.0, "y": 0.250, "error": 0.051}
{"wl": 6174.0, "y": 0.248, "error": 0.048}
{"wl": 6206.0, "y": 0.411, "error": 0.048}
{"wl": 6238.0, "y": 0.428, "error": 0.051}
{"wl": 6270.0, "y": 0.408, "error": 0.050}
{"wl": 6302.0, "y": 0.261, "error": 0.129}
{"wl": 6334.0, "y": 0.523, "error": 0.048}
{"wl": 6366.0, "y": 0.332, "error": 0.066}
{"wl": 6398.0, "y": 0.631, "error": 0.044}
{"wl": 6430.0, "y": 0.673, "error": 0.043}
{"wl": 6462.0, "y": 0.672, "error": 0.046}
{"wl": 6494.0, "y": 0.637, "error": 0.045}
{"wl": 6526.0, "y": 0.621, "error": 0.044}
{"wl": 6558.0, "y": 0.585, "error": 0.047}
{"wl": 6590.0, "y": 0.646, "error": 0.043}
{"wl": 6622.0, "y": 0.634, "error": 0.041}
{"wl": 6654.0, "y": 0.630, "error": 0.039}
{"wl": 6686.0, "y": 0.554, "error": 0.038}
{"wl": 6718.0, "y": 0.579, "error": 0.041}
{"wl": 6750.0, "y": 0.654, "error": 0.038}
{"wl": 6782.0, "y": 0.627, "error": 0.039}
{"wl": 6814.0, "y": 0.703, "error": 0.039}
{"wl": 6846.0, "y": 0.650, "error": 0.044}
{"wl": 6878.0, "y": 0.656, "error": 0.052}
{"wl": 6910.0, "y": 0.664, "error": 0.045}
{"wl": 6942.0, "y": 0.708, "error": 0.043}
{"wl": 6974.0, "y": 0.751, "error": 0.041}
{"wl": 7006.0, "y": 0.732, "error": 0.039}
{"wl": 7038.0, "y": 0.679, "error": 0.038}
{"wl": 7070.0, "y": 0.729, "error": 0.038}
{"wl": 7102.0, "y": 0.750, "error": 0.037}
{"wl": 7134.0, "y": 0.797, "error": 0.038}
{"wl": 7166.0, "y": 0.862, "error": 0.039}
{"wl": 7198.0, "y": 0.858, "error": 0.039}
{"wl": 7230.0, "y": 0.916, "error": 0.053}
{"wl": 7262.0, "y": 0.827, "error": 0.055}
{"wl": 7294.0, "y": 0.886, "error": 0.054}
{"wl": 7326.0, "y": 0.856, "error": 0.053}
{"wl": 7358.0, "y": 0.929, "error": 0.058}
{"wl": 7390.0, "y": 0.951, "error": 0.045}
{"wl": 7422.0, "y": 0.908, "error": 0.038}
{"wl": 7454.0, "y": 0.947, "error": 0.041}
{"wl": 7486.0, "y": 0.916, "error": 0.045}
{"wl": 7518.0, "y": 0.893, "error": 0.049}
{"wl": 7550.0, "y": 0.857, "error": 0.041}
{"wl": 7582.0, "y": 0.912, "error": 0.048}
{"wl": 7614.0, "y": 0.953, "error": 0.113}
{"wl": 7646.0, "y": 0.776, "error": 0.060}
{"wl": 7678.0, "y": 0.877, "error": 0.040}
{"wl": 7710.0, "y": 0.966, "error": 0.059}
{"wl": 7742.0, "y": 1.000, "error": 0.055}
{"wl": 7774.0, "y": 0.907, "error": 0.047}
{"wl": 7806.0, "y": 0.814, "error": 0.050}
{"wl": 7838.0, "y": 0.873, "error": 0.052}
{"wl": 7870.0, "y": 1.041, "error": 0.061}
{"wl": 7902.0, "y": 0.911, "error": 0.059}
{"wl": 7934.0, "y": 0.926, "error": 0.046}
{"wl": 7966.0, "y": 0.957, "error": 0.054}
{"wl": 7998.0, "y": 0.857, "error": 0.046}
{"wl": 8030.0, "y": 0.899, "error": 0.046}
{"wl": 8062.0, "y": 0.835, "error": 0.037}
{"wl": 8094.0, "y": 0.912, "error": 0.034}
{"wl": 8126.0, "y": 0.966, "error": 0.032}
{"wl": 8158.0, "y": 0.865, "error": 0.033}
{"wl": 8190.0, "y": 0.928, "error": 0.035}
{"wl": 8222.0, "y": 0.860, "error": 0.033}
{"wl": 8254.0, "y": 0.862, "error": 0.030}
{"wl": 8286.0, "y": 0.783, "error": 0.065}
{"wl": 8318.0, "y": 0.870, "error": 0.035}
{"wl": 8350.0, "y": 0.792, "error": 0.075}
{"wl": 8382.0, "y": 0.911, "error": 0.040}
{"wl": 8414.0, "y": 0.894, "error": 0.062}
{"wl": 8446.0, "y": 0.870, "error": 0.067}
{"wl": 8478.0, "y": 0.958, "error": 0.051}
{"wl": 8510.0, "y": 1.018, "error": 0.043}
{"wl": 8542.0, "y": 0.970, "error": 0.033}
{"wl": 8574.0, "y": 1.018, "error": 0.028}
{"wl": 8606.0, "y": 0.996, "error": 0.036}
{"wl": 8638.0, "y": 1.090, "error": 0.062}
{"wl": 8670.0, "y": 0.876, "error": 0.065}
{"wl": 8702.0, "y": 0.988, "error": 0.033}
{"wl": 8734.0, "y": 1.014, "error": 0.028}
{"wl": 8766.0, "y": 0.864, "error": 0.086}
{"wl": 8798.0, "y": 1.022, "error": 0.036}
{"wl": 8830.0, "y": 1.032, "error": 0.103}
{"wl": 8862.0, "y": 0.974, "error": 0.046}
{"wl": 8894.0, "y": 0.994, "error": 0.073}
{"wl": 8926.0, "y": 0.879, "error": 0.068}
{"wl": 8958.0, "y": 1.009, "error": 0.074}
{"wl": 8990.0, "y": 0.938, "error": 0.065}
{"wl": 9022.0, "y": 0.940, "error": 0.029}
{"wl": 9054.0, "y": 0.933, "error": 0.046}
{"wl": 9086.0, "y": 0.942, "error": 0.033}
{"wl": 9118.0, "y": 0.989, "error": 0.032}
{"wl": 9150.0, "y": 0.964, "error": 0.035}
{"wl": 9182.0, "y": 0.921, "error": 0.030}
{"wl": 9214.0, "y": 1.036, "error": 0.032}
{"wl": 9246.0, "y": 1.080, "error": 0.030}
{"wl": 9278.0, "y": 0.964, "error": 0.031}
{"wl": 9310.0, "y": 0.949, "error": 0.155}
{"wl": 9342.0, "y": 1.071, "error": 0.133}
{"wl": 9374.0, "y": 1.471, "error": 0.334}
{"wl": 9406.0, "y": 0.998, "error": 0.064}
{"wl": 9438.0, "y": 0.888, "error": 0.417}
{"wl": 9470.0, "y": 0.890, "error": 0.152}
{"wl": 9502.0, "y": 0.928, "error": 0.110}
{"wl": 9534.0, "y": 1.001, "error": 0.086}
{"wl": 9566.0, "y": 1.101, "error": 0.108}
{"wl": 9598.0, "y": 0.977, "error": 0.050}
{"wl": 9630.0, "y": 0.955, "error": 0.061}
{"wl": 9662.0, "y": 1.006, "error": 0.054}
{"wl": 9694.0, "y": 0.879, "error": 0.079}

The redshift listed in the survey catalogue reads 0.60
